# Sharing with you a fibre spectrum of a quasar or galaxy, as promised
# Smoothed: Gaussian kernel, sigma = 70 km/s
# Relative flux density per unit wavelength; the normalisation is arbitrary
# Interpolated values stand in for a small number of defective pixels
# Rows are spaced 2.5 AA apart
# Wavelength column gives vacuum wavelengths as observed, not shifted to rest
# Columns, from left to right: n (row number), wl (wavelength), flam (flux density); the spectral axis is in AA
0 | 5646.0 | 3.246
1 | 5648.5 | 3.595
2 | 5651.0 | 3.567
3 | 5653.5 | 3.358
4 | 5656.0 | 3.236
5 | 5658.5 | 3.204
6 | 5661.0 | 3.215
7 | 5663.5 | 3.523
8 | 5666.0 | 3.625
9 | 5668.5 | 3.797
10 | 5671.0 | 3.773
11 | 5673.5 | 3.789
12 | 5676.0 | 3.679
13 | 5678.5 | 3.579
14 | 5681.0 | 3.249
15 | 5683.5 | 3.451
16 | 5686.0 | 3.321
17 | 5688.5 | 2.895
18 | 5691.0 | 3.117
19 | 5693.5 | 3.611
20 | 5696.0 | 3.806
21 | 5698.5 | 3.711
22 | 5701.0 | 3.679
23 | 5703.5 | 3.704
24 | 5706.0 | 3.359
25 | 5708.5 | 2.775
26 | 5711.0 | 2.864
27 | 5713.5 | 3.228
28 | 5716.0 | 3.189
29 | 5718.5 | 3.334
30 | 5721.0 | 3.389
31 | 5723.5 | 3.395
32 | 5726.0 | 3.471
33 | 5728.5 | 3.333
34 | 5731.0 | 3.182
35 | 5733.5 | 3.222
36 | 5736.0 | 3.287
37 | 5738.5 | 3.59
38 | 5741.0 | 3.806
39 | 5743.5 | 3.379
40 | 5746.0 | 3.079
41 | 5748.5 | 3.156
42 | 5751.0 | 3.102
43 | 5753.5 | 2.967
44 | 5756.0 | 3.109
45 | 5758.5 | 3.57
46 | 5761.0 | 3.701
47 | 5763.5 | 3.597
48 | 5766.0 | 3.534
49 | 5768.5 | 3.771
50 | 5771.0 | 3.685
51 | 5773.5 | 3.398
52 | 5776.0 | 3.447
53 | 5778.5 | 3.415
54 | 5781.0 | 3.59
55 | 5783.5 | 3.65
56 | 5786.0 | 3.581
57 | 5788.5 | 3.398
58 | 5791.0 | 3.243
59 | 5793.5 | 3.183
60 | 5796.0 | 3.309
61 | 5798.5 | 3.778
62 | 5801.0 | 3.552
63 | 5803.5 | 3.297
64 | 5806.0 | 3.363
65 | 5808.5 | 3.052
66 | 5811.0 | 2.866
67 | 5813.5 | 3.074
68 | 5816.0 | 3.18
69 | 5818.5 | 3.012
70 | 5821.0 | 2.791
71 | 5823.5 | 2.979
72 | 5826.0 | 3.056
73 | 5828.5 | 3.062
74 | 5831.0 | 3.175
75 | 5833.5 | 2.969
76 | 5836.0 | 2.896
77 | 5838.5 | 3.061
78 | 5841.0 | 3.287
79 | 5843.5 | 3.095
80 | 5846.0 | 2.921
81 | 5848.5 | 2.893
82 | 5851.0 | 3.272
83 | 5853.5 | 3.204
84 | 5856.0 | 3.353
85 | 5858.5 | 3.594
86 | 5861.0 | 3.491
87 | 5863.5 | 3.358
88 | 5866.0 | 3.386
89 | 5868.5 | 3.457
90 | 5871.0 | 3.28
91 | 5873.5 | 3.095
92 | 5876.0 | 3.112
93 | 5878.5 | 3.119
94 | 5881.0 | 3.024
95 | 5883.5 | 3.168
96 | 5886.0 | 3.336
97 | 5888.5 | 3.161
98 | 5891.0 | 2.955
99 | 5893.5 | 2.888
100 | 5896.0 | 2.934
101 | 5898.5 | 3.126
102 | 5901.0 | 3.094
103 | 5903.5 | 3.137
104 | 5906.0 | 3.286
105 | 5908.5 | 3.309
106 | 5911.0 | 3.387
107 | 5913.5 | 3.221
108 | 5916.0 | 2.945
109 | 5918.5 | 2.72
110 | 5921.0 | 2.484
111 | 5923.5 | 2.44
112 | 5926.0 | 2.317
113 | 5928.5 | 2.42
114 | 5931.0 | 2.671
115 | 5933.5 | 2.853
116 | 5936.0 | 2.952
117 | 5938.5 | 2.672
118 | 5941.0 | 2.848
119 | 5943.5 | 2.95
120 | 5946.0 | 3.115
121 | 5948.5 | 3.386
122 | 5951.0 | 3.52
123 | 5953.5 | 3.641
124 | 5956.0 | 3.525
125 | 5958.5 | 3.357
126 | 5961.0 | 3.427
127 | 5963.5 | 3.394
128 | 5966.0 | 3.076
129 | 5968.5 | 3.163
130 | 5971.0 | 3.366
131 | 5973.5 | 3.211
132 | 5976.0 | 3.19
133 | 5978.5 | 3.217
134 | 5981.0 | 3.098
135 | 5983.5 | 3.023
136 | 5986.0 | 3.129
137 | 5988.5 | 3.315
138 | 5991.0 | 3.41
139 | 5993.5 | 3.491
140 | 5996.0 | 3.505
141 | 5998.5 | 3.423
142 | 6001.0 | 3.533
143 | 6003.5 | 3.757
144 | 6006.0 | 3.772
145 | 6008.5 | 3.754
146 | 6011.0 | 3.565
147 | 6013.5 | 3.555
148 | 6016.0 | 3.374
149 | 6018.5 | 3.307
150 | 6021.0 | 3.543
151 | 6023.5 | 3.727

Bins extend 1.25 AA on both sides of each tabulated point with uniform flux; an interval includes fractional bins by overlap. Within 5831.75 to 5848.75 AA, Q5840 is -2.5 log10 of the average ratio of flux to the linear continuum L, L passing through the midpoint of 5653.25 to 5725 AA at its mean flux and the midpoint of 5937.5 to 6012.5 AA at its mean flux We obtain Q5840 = 0.115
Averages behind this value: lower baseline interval 3.41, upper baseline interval 3.33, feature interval 3.03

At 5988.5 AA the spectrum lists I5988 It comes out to 3.315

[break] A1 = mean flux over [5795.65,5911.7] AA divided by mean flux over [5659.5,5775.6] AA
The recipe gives 0.9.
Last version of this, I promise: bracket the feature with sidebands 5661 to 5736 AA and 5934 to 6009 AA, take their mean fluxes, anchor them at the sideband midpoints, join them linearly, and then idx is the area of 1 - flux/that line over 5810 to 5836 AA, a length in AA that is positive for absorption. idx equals 2.7 AA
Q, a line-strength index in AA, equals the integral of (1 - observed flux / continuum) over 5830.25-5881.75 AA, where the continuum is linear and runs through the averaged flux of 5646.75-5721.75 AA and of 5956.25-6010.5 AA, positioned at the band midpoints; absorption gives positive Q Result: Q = 3.0 AA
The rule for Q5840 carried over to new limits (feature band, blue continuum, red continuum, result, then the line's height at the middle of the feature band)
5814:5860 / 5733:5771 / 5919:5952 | 0.009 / 3.13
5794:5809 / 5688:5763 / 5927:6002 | -0.034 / 3.29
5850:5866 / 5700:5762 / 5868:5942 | -0.106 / 3.07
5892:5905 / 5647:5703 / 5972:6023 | 0.134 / 3.44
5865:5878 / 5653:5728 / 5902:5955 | -0.062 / 3.07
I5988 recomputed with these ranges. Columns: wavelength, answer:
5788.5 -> 3.398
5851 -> 3.272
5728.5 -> 3.333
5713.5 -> 3.228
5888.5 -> 3.161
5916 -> 2.945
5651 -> 3.567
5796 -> 3.309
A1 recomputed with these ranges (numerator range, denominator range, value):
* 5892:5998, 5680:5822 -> 0.93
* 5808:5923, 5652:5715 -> 0.91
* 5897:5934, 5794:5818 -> 0.89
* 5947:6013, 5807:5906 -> 1.09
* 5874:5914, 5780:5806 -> 0.91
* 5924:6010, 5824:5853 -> 1.05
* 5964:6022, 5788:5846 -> 1.07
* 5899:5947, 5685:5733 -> 0.87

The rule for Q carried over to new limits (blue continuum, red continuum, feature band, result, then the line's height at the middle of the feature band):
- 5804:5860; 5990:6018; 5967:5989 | 1.89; 3.48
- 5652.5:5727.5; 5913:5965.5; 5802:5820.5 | 0.54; 3.21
